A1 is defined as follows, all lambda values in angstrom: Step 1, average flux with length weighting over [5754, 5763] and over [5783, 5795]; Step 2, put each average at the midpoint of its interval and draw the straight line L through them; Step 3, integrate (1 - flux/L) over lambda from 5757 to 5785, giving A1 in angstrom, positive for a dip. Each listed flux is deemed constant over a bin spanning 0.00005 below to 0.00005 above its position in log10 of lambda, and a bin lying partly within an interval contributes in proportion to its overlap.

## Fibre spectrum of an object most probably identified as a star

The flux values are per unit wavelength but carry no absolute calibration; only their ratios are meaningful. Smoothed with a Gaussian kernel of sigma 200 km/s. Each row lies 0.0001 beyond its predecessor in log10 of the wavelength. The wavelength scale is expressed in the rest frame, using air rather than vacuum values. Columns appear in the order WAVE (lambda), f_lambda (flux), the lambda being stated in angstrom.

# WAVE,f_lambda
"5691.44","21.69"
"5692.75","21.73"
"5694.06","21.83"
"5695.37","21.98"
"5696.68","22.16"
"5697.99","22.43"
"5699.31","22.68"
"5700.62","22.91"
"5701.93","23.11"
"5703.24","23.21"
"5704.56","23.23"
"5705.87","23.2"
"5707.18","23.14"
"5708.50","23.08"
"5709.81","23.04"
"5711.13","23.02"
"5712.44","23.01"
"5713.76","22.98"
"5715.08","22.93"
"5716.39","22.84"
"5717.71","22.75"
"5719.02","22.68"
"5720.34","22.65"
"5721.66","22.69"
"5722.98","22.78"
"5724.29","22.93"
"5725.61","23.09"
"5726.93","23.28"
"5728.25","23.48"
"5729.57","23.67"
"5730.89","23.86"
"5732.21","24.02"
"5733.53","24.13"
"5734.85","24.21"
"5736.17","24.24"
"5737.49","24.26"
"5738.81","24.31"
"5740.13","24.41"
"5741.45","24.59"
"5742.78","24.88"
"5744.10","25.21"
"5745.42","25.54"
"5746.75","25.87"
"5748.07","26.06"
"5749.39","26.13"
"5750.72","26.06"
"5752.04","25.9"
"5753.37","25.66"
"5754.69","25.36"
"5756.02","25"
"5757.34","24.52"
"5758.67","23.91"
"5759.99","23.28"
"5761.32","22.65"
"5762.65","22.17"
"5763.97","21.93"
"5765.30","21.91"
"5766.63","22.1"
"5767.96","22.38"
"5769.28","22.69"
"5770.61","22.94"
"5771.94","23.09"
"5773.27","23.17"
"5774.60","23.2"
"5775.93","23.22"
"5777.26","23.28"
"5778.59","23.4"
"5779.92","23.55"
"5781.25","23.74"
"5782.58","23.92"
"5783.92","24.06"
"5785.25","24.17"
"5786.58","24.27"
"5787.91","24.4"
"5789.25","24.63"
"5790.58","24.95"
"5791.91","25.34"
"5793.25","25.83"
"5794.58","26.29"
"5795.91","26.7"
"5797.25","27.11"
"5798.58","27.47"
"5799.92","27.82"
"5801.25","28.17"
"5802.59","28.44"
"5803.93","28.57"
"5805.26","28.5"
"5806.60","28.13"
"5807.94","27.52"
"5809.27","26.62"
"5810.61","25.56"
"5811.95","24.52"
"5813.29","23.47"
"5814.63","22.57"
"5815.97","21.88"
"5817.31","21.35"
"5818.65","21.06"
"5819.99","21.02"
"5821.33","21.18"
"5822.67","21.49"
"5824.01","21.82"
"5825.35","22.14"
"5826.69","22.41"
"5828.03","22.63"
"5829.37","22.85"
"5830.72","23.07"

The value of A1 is 1.4 angstrom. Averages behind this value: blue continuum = 23.9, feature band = 23.1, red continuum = 24.8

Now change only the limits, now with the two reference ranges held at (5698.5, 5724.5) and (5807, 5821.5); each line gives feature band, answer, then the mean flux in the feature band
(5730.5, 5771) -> -1.85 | 24.2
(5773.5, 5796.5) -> -1.02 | 24.4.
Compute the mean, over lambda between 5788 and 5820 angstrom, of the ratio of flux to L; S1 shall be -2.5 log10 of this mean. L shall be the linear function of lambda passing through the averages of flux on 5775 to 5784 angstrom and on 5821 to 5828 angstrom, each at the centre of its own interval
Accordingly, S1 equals -0.13 mag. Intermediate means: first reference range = 23.5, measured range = 25.6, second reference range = 21.9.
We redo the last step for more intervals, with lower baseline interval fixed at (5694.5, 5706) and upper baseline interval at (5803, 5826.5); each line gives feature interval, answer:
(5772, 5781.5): 0.01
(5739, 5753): -0.10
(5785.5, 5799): -0.08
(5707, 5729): 0.00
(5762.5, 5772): 0.05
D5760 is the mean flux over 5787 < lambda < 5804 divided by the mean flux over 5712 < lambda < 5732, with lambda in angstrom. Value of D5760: 1.15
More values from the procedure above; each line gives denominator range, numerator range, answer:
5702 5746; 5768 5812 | 1.07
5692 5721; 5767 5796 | 1.05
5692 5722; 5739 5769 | 1.07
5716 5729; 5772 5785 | 1.03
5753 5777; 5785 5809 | 1.14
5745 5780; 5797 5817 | 1.10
